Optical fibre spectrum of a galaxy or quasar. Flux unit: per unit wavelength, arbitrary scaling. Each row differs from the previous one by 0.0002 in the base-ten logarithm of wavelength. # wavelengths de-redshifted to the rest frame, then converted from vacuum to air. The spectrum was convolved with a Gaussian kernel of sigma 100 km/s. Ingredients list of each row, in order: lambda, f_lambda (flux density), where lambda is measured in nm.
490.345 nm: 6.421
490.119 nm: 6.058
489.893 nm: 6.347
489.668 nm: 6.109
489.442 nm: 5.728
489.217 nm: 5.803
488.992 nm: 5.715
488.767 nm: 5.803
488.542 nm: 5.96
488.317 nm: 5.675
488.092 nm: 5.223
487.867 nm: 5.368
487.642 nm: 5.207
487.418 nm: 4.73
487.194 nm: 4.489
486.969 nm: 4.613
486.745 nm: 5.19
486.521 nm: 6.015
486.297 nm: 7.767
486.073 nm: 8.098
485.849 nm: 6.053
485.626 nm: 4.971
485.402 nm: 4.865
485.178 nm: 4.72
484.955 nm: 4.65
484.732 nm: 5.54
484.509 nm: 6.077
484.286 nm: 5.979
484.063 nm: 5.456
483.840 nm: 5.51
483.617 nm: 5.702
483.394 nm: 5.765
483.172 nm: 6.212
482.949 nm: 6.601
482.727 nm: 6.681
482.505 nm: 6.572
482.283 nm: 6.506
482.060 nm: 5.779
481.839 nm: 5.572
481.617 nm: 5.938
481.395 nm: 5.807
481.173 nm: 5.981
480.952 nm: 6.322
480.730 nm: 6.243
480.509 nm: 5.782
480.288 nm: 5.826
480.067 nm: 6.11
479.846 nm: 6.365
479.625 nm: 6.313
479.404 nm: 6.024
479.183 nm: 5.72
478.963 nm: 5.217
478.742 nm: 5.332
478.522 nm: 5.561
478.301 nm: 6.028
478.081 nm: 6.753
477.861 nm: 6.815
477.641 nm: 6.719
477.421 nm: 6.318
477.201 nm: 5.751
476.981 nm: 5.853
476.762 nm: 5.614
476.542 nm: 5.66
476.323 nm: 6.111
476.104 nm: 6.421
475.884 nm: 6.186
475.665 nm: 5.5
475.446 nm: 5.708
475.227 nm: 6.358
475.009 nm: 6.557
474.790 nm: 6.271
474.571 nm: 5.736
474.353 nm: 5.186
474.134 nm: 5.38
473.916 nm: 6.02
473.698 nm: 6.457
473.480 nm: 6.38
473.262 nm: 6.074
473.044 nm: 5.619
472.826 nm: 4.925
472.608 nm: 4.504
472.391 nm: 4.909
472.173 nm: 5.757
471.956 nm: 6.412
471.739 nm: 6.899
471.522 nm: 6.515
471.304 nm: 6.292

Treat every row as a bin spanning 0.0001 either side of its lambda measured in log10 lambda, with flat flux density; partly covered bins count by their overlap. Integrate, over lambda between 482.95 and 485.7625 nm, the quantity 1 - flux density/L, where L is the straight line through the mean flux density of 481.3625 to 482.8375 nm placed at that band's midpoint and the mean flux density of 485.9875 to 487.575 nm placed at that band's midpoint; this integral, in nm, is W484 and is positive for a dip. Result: 0.22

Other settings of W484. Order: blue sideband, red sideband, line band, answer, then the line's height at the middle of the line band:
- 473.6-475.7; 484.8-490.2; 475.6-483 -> -0.30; 5.82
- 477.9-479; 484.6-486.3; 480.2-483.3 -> -0.18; 5.8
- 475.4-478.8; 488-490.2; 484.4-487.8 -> 0.21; 5.89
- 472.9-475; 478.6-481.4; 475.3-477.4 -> 0.01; 5.92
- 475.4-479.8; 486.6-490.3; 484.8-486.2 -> 0.02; 5.65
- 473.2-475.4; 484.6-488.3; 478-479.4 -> 0.02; 5.83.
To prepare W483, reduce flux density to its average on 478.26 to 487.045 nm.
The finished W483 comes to 5.89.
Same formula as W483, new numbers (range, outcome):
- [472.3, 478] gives 5.89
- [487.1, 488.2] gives 5.01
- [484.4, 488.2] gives 5.5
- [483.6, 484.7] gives 5.73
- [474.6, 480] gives 6.04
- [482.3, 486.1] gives 5.82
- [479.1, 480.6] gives 6.03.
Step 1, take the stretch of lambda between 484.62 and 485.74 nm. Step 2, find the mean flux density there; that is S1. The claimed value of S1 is 4.96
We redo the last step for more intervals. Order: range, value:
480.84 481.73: 6.01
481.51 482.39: 5.95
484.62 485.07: 5.1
